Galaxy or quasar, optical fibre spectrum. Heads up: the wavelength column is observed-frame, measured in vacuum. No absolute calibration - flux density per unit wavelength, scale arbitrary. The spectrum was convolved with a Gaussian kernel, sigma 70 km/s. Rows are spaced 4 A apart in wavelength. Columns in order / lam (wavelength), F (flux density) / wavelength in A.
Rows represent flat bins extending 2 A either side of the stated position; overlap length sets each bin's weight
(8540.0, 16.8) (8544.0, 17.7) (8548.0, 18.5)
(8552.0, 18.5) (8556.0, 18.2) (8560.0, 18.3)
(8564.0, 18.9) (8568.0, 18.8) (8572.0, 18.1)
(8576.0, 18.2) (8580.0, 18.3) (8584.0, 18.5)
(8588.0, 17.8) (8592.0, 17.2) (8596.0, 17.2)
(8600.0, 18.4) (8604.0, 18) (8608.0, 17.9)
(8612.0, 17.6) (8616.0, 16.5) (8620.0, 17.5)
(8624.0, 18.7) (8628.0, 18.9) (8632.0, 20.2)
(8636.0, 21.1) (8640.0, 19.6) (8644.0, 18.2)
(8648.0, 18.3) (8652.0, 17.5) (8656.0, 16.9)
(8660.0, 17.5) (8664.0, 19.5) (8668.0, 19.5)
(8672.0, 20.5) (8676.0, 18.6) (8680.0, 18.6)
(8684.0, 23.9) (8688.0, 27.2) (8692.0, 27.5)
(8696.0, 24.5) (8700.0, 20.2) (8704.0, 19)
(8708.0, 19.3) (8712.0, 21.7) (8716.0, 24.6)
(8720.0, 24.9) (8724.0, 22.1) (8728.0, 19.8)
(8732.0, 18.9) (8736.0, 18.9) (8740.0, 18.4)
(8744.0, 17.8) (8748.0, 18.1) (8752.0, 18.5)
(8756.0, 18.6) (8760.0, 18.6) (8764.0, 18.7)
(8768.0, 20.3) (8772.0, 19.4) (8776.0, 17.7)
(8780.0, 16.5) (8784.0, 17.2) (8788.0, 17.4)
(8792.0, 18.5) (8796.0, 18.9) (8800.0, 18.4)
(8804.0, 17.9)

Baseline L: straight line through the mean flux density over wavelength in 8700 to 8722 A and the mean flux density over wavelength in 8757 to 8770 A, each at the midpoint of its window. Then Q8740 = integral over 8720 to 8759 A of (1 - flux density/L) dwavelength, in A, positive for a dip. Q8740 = 2.0 A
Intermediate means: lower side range 21.7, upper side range 19.2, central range 19.3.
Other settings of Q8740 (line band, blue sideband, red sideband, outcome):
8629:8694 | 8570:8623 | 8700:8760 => -4.7 A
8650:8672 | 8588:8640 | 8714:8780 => 0.4 A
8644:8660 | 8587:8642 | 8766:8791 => 0.6 A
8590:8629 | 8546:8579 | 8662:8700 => 4.2 A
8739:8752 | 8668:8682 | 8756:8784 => 0.4 A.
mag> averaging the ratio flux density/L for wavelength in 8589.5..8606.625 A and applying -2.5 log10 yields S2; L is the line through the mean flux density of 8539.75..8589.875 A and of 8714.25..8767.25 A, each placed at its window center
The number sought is 0.05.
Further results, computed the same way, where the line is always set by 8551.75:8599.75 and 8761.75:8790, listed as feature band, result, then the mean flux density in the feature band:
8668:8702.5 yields -0.23 mag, 22.4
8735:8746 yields -0.01 mag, 18.3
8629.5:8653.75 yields -0.06 mag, 19.2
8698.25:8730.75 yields -0.18 mag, 21.4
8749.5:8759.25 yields -0.02 mag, 18.5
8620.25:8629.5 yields -0.02 mag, 18.5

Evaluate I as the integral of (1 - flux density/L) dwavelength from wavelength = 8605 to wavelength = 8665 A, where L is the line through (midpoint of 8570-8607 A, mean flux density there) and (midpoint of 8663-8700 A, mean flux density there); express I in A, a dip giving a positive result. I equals 5.0 A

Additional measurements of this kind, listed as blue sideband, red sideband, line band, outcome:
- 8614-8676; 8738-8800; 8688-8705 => -4.6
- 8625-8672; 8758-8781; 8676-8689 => -2.3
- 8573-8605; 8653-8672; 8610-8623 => 0.6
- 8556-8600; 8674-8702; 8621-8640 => 0.8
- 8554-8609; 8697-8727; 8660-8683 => 1.4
